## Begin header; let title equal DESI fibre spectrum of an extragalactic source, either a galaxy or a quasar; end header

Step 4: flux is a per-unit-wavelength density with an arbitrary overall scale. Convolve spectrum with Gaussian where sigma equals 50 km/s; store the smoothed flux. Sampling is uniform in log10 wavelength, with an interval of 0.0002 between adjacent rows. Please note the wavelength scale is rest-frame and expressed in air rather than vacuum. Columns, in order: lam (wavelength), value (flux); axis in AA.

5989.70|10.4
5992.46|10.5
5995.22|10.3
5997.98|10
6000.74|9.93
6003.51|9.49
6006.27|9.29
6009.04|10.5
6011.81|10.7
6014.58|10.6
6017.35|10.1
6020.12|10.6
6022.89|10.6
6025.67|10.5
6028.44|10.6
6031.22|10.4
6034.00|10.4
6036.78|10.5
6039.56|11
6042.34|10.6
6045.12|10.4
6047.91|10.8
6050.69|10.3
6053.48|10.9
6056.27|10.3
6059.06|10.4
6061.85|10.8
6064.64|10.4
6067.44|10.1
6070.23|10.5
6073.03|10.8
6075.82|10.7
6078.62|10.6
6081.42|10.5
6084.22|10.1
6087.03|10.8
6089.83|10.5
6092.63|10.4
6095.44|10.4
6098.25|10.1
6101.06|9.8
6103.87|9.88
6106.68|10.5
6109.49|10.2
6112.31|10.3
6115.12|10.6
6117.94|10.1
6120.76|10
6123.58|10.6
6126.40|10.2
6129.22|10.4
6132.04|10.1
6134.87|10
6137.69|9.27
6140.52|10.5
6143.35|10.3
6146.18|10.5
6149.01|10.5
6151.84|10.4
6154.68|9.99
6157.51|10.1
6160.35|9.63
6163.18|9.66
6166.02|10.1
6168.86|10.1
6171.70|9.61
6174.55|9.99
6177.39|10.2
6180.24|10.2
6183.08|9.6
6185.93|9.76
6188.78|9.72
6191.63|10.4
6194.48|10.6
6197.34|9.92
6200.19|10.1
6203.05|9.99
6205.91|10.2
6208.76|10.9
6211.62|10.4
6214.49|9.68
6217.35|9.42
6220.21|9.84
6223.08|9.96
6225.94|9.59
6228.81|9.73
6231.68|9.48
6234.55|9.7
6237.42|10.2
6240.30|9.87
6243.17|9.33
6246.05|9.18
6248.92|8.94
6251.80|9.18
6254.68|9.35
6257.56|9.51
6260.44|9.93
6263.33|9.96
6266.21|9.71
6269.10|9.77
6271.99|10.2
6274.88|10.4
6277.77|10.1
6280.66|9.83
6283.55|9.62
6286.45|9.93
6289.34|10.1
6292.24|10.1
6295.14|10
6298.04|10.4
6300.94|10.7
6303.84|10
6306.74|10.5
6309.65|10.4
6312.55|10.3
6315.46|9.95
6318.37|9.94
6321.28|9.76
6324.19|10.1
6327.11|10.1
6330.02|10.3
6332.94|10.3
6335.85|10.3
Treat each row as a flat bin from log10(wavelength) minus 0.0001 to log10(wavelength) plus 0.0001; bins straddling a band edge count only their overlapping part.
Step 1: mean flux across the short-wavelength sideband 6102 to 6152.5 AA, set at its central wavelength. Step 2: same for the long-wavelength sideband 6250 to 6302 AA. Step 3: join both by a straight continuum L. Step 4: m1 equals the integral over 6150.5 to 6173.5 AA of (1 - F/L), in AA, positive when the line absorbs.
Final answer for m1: 0.5 AA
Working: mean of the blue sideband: 10.2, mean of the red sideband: 9.92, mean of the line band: 9.95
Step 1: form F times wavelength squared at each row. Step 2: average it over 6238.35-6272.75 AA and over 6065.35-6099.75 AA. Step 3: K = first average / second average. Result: 0.97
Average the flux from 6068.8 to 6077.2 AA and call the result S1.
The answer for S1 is 10.7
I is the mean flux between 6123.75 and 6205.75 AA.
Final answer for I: 10.1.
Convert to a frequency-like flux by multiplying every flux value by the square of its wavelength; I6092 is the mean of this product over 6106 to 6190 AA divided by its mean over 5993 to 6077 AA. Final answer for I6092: 1.0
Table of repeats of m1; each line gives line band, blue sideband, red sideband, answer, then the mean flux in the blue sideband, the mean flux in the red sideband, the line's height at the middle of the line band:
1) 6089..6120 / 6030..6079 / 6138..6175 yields 0.2 AA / 10.6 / 10.1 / 10.3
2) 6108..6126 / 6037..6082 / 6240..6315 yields 0.2 AA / 10.6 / 9.9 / 10.4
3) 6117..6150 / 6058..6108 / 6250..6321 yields 0.3 AA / 10.4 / 9.99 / 10.3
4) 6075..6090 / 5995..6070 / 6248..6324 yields -0.3 AA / 10.4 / 9.96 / 10.3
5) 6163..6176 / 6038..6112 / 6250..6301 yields 0.4 AA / 10.5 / 9.9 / 10.2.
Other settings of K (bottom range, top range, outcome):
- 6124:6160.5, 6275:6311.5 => 1.05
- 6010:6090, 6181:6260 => 0.98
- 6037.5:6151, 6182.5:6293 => 0.99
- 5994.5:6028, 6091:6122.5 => 1.03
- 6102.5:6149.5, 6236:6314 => 1.02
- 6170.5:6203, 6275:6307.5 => 1.05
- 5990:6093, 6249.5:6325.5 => 1.04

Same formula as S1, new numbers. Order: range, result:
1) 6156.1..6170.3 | 9.92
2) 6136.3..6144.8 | 10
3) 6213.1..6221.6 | 9.65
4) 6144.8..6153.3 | 10.5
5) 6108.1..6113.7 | 10.2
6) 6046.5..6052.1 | 10.5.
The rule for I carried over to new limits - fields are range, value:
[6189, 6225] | 10.1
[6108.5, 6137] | 10.2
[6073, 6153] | 10.3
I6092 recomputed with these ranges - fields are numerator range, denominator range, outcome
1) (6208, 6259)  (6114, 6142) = 0.98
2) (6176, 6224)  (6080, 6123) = 1.01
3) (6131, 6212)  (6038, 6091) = 0.99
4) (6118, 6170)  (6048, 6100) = 0.99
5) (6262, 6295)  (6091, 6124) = 1.03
